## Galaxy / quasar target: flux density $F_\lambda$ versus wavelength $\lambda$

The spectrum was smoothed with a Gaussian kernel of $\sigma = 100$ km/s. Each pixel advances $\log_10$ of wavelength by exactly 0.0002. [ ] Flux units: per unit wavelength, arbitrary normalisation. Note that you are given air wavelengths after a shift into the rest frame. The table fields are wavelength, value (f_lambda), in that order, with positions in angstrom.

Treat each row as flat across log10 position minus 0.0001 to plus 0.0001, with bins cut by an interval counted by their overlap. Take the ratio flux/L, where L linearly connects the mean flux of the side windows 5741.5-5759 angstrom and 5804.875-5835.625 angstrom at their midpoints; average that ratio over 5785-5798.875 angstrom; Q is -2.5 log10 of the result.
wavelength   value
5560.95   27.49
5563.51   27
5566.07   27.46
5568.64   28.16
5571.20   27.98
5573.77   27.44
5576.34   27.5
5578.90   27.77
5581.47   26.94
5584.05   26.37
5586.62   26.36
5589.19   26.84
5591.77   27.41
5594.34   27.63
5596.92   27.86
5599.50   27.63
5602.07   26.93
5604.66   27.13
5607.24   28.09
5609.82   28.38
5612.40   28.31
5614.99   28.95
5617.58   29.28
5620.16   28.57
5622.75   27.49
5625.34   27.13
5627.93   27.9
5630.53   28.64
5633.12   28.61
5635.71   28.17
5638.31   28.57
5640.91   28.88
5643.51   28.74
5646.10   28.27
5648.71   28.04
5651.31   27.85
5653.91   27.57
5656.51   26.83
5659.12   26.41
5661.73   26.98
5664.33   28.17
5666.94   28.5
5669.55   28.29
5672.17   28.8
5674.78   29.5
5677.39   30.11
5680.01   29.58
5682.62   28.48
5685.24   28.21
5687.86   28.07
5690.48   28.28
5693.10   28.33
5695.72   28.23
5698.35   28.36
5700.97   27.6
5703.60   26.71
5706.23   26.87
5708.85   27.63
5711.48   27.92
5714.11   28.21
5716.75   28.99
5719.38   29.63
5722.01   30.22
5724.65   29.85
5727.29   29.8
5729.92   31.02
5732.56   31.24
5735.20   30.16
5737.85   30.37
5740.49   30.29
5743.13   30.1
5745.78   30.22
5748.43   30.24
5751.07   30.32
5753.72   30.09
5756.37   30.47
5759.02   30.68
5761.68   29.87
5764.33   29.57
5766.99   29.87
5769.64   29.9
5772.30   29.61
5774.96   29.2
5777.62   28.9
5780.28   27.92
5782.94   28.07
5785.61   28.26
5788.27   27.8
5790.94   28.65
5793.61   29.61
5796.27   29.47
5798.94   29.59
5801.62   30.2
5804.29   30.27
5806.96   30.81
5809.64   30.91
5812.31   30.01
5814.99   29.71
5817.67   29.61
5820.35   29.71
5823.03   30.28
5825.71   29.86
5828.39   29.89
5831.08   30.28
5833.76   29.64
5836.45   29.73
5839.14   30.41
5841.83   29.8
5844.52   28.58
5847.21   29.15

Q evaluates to 0.05 mag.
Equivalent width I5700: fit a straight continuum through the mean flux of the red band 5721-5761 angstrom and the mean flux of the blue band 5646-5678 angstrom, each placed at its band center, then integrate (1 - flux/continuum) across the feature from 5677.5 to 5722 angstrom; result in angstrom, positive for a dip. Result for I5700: 1.26 angstrom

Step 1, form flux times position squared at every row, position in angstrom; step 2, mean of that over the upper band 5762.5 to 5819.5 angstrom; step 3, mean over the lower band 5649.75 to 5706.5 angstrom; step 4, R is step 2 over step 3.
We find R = 1.1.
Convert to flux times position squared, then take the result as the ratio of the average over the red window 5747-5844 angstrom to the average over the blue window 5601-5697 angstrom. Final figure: 1.11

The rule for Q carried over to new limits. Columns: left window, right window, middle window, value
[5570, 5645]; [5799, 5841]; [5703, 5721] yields 0.03 mag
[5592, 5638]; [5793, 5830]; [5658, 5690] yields 0.01 mag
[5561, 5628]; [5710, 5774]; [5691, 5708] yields 0.06 mag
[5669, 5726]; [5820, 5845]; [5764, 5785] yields 0.01 mag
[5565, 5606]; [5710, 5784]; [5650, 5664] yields 0.05 mag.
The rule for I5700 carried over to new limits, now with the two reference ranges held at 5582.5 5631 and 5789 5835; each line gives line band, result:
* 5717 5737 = -0.84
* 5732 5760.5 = -1.14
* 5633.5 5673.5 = 0.26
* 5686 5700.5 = 0.21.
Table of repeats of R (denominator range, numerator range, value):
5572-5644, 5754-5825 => 1.13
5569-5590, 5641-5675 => 1.06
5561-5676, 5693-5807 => 1.10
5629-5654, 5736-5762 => 1.11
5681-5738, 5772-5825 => 1.05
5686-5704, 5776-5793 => 1.04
